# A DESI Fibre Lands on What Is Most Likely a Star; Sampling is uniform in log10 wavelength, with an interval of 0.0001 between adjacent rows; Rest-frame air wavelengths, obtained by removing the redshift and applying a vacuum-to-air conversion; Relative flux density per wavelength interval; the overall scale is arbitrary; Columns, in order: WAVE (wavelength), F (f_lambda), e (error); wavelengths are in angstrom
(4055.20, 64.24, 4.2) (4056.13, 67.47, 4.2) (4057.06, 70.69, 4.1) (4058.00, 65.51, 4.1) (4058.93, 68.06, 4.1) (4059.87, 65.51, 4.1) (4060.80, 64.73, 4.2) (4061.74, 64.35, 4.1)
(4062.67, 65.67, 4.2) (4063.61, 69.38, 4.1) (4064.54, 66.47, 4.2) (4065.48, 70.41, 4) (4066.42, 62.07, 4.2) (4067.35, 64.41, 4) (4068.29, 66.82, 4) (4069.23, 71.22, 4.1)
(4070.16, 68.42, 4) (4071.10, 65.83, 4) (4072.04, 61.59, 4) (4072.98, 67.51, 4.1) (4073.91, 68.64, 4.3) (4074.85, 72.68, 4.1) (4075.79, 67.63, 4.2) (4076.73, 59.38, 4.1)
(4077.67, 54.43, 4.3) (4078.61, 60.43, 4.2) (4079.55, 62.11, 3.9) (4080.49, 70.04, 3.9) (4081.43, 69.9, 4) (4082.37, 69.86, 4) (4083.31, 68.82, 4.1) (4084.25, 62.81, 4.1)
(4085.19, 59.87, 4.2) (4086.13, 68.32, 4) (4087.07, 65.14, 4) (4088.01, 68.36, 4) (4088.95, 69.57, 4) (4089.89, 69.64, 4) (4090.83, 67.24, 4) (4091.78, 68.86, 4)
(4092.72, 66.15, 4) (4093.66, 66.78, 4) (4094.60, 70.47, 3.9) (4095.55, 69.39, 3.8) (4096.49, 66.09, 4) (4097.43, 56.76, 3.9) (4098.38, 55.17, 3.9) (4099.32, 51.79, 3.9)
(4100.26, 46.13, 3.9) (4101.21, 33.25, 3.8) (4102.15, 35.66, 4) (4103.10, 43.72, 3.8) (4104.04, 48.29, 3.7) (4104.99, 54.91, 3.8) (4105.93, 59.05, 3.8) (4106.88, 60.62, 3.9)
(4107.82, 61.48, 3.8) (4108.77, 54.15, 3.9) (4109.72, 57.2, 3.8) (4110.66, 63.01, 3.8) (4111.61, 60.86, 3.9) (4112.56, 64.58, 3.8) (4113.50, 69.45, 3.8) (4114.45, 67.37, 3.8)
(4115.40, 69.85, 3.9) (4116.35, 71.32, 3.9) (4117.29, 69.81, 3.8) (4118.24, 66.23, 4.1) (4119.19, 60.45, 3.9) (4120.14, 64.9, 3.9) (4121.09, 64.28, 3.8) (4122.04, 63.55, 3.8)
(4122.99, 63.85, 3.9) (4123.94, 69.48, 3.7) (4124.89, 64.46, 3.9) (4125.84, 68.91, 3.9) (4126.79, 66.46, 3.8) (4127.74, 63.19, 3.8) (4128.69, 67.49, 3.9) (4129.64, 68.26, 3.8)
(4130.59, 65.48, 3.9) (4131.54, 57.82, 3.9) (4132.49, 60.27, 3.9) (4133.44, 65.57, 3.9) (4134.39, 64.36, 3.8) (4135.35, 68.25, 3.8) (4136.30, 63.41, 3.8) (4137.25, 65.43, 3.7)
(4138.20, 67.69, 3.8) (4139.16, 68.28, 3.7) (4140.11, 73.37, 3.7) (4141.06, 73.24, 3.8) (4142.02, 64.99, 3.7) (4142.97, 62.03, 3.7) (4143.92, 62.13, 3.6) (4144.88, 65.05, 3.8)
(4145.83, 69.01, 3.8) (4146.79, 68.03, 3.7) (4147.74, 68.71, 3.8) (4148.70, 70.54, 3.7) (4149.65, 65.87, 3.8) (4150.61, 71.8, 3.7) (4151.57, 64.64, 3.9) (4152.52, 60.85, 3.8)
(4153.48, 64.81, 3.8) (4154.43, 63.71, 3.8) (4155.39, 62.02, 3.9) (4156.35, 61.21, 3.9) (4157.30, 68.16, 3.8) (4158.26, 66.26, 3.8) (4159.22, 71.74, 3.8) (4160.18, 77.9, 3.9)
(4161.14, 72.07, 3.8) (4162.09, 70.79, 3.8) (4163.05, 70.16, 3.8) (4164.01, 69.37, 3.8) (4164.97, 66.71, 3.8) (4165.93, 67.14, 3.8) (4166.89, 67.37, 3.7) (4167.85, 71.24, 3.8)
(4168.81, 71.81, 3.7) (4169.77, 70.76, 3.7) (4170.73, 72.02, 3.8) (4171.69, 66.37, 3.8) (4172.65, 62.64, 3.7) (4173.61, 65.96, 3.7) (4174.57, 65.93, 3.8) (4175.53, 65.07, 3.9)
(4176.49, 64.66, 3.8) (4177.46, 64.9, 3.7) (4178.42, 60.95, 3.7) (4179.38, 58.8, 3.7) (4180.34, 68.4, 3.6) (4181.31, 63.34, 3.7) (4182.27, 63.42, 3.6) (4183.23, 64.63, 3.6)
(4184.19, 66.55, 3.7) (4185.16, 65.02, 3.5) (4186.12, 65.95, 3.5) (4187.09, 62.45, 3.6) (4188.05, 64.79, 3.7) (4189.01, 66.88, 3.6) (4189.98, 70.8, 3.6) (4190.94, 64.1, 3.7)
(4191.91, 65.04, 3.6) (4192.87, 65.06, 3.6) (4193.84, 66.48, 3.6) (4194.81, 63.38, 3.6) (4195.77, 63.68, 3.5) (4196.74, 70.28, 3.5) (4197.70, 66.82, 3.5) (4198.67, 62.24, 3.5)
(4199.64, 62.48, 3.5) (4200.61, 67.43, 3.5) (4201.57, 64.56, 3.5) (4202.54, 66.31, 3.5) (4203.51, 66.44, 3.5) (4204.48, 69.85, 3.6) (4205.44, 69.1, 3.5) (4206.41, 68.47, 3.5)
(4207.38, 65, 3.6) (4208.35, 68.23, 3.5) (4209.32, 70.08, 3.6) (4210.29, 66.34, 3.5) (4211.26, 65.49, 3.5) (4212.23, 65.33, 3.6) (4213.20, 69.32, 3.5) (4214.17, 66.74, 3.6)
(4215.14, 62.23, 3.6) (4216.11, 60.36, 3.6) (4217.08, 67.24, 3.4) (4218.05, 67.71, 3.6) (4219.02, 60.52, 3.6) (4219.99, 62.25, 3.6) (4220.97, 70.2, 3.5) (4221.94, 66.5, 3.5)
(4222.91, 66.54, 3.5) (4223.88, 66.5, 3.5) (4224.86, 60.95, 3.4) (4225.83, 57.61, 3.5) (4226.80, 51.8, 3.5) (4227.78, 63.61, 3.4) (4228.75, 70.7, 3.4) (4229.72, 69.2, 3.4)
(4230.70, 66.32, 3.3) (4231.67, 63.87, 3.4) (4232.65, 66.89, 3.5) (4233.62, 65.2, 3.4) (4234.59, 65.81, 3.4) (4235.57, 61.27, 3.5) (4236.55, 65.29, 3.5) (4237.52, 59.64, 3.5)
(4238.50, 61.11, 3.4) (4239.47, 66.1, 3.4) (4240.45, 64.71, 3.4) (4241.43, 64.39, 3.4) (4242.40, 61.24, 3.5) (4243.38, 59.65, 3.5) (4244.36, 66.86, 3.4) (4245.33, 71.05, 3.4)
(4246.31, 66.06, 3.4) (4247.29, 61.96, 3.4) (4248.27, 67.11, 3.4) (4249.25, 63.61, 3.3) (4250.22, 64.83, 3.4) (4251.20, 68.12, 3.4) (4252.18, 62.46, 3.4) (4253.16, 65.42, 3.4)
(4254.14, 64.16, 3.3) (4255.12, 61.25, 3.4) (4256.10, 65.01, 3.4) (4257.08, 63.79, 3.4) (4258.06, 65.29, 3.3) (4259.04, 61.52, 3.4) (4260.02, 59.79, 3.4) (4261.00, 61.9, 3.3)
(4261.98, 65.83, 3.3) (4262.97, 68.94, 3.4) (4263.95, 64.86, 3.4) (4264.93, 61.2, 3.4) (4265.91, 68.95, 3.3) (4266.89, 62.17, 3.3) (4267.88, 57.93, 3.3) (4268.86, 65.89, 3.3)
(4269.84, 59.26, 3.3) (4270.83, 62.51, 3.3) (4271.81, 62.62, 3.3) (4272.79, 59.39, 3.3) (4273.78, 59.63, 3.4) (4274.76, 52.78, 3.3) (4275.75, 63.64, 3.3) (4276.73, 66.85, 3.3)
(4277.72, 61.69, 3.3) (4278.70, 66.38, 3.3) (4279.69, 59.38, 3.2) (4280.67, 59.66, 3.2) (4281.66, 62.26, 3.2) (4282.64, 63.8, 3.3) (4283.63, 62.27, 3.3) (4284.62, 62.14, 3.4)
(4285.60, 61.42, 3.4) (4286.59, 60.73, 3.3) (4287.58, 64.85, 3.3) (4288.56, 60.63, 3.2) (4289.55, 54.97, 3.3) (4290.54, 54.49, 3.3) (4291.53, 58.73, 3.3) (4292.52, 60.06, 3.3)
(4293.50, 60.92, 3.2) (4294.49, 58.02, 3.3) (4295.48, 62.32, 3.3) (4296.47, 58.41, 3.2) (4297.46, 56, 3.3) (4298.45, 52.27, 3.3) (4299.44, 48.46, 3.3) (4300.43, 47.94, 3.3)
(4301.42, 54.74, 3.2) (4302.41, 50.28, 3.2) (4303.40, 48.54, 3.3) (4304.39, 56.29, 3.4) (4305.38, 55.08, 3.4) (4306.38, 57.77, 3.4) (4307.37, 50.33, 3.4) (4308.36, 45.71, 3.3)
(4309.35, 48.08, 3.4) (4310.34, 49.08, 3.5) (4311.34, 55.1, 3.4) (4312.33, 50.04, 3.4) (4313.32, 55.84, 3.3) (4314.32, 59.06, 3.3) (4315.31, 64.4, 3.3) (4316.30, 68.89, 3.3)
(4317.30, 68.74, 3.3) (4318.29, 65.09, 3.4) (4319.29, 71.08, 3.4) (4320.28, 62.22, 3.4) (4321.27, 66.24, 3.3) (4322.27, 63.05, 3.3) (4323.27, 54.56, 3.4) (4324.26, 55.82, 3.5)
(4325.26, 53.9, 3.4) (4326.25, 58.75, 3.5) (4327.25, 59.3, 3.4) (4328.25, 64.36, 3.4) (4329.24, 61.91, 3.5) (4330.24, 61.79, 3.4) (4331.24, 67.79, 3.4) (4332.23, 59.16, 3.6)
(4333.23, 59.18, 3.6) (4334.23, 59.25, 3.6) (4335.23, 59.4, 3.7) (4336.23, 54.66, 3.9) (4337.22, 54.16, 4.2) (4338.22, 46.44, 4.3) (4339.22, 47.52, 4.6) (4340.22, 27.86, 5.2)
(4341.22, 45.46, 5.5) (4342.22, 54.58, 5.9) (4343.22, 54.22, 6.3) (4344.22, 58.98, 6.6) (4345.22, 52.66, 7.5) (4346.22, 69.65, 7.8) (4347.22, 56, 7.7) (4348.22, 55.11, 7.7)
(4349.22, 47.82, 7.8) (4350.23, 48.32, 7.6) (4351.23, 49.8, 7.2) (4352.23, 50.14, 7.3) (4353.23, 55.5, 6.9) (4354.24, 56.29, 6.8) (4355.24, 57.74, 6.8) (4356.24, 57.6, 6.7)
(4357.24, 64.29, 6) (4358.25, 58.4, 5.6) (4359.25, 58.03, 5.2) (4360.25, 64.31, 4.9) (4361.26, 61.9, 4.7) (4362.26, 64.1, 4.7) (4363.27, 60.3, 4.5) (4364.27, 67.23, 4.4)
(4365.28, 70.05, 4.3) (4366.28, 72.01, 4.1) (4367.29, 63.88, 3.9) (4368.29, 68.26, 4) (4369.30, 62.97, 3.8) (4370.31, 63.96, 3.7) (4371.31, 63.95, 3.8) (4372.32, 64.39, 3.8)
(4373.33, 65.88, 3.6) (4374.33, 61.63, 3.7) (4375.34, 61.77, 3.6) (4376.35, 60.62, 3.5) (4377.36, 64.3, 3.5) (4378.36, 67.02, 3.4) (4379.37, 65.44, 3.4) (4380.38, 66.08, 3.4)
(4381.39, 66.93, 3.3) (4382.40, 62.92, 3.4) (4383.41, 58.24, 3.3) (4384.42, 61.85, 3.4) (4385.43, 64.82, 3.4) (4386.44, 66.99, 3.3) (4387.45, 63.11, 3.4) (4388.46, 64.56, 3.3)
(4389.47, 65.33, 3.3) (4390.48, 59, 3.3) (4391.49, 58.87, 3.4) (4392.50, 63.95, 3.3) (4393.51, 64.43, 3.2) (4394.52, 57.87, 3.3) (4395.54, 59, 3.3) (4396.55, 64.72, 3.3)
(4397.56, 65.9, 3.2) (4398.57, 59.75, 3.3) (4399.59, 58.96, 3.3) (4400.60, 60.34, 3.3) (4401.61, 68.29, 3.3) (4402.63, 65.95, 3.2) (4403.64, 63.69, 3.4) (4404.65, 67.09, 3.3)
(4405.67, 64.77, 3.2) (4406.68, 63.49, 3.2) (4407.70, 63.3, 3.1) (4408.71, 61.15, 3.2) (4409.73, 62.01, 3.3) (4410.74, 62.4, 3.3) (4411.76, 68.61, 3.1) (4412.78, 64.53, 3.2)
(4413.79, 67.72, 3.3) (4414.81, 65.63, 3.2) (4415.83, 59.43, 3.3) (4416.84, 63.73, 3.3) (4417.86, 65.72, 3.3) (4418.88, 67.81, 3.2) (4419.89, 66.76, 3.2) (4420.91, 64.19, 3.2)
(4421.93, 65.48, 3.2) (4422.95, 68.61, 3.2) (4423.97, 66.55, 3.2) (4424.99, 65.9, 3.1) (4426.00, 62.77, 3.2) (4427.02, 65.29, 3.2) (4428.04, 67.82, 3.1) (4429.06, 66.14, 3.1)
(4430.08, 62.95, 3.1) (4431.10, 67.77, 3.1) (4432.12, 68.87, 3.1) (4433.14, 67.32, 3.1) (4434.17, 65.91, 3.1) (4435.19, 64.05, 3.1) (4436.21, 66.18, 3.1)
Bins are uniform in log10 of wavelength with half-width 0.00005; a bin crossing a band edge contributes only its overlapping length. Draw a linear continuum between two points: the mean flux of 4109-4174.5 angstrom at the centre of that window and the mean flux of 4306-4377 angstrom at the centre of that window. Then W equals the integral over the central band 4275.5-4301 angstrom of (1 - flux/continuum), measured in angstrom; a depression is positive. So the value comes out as 0.5 angstrom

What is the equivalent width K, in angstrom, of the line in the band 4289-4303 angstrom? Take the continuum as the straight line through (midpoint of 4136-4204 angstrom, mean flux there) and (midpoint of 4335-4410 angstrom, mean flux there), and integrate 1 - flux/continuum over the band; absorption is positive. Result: 1.6 angstrom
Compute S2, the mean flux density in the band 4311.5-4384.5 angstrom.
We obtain 59.7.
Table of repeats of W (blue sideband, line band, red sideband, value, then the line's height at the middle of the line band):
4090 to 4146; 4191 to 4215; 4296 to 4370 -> -2.3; 60.6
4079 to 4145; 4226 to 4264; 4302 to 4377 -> -2.4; 60.3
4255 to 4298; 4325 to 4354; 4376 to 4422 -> 3.6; 62.7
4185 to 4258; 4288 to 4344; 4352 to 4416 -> 6.6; 63.9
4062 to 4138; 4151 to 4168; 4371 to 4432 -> -1.0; 63.6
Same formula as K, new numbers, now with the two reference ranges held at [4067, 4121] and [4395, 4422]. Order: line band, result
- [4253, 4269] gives -0.1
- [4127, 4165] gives -2.3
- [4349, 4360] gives 1.5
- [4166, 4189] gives -1.0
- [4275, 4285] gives 0.1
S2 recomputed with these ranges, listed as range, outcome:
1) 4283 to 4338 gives 58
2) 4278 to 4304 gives 58.1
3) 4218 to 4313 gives 61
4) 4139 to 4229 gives 66.2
